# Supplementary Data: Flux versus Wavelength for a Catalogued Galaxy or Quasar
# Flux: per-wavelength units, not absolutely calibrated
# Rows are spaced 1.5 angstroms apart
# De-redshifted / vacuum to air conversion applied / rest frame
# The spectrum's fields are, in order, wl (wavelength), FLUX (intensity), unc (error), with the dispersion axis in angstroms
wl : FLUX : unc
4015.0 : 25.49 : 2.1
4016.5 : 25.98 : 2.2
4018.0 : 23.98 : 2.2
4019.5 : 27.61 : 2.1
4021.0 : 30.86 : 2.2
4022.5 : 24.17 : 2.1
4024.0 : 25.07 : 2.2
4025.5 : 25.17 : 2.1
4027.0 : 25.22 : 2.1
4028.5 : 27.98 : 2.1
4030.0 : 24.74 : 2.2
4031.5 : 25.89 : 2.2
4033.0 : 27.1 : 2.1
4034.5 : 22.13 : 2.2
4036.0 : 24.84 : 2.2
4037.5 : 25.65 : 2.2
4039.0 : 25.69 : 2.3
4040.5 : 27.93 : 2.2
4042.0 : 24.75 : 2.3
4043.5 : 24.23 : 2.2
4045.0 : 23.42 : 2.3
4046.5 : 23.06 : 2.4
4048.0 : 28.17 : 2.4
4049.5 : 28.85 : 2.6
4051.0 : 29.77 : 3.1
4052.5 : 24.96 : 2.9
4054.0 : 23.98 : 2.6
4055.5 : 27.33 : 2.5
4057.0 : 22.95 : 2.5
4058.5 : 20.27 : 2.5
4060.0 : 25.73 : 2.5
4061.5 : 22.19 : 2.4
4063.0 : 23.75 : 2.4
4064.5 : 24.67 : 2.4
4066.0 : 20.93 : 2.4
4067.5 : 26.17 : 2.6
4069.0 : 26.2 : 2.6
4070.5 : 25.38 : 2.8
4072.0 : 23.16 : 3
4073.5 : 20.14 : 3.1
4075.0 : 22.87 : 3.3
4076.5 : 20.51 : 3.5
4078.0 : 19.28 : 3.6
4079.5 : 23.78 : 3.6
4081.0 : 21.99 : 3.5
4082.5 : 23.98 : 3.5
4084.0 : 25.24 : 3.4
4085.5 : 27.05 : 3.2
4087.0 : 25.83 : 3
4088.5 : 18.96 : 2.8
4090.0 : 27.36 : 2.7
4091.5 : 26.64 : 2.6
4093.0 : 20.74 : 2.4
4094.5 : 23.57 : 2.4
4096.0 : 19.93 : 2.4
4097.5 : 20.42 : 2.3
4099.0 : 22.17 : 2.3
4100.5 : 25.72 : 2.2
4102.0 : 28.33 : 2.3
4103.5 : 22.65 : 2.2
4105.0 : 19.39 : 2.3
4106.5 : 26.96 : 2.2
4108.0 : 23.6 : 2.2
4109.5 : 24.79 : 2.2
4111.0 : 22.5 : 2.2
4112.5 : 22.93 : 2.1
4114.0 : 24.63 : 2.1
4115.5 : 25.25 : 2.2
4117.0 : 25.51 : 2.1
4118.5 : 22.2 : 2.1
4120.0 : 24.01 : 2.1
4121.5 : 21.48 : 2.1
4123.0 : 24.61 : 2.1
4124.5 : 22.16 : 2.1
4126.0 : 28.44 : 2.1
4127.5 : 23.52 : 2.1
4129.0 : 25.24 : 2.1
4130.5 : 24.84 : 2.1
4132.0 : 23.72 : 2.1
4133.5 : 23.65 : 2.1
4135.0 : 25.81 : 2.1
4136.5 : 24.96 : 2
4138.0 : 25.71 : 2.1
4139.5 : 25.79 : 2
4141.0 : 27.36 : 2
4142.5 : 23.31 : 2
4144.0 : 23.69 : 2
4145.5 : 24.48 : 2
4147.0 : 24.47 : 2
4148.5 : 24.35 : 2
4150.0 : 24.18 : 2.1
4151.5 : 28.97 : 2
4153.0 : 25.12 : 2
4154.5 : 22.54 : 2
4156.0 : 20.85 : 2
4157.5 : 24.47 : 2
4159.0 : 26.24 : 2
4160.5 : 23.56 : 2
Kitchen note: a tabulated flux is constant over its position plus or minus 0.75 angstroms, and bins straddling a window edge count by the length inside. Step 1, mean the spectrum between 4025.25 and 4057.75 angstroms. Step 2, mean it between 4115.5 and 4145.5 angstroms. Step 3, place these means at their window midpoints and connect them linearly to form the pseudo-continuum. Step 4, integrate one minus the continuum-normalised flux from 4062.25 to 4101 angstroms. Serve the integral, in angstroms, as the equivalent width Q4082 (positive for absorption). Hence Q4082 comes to 2.8 angstroms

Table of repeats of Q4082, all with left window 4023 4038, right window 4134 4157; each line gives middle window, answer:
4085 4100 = 1.07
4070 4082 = 1.44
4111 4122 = 0.54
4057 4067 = 0.87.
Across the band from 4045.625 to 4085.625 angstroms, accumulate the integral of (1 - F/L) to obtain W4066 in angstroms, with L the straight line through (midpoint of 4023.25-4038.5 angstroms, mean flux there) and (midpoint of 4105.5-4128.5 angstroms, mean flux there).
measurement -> 1.2 angstroms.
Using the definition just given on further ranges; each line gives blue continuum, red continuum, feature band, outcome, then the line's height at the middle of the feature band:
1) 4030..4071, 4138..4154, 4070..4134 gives 3.8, 25.1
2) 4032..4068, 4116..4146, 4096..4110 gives 0.6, 24.7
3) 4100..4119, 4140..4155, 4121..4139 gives 0.0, 24.6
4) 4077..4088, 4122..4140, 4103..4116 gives 0.4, 24.3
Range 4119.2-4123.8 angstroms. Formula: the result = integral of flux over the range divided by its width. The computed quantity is 23.3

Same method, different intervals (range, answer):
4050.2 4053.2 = 27.4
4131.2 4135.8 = 24.4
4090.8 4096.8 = 22.7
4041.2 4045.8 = 24.2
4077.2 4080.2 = 21.5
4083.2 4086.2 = 26.1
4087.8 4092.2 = 24.4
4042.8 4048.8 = 24.8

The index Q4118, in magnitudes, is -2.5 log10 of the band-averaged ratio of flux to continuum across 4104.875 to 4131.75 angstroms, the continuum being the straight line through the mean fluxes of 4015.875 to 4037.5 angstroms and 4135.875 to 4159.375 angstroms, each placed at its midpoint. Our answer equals 0.040 mag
